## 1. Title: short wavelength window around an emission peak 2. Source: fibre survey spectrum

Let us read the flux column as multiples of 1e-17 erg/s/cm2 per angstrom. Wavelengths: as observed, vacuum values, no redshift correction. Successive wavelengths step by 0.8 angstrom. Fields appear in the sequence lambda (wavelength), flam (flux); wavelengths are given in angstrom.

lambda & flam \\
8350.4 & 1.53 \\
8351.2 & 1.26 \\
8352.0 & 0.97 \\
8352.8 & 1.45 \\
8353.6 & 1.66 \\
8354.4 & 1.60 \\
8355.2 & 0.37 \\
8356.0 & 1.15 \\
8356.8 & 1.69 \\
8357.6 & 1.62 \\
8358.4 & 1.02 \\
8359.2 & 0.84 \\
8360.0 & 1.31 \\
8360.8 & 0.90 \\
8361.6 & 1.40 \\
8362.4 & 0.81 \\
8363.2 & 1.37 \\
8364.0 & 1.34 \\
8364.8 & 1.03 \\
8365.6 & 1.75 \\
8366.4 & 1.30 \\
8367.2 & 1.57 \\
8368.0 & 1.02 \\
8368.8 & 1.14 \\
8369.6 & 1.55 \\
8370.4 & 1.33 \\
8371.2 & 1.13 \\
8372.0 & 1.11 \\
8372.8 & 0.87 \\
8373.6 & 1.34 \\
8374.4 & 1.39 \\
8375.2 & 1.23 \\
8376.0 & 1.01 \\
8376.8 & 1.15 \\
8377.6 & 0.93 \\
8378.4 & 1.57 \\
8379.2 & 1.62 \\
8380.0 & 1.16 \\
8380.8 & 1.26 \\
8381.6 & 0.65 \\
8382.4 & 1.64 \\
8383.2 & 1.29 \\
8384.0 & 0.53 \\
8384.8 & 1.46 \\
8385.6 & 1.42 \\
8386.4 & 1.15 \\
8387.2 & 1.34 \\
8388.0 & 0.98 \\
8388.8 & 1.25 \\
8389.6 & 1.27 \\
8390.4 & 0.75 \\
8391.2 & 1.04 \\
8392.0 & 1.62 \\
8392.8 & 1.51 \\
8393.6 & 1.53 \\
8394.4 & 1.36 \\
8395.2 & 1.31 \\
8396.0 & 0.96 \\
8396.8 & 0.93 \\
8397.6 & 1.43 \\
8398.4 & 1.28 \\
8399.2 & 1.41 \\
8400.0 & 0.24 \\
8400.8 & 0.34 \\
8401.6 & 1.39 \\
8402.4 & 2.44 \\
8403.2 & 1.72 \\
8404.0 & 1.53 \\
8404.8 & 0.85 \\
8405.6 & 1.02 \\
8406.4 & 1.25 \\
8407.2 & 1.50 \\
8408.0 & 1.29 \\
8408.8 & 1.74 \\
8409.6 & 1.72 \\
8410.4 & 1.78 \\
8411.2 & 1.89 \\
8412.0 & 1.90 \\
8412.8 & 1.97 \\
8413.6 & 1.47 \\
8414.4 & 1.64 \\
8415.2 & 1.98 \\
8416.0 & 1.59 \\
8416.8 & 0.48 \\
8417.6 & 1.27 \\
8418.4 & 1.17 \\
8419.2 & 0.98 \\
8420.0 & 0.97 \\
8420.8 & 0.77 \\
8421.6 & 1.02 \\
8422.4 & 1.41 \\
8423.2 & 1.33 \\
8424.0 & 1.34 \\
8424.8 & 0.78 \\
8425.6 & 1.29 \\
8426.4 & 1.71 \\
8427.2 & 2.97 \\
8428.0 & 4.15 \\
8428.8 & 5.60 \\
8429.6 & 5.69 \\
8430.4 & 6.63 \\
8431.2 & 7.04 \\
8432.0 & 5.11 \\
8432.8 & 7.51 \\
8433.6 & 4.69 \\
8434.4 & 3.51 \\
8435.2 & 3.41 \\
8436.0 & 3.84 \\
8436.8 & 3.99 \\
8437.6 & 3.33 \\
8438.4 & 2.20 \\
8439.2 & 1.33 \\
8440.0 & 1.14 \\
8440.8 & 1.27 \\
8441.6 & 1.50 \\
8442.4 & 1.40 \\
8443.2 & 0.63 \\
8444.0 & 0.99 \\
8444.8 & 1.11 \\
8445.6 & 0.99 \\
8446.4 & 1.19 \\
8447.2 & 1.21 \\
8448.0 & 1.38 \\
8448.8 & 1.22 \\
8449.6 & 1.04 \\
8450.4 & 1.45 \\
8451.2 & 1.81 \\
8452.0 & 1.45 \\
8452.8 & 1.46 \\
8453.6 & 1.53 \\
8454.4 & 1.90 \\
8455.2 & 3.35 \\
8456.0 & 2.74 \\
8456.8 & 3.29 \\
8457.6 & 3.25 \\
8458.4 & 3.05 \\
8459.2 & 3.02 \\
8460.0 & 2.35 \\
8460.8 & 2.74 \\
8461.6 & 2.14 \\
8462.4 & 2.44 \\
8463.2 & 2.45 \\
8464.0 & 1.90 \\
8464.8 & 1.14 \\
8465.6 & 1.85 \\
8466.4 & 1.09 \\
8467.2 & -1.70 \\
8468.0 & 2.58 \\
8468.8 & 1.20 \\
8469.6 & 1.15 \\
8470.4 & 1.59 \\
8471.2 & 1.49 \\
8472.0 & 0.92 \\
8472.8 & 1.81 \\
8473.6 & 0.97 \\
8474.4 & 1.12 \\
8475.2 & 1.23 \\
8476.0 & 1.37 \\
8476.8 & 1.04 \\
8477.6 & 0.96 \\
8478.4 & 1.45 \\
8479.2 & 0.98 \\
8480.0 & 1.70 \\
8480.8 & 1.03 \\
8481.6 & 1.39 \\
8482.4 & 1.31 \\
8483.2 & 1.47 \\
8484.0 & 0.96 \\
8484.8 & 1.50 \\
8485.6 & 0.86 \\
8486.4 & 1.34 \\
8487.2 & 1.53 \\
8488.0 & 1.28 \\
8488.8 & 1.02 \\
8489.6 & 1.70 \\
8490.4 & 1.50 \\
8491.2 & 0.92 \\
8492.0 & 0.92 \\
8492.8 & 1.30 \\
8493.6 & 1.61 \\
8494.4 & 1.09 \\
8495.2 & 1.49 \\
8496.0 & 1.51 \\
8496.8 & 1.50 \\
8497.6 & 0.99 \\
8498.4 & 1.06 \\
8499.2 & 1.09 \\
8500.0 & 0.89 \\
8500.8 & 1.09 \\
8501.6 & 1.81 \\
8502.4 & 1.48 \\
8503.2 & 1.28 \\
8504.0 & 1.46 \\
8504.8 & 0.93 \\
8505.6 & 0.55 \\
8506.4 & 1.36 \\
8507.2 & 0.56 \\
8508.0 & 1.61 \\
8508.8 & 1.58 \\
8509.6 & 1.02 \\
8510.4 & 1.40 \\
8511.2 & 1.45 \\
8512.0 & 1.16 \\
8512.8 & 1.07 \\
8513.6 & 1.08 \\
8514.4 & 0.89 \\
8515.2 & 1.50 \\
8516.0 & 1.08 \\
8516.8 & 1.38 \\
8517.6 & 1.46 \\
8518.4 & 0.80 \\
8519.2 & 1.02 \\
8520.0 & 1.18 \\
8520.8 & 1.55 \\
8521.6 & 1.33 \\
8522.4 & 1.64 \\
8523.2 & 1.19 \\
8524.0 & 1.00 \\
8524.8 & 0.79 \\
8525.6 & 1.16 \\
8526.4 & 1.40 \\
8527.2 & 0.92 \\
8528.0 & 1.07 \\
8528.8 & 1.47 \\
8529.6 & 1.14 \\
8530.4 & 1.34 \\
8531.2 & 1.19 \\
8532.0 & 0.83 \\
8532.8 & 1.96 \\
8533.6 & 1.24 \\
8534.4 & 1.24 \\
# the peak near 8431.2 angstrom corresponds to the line H-alpha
